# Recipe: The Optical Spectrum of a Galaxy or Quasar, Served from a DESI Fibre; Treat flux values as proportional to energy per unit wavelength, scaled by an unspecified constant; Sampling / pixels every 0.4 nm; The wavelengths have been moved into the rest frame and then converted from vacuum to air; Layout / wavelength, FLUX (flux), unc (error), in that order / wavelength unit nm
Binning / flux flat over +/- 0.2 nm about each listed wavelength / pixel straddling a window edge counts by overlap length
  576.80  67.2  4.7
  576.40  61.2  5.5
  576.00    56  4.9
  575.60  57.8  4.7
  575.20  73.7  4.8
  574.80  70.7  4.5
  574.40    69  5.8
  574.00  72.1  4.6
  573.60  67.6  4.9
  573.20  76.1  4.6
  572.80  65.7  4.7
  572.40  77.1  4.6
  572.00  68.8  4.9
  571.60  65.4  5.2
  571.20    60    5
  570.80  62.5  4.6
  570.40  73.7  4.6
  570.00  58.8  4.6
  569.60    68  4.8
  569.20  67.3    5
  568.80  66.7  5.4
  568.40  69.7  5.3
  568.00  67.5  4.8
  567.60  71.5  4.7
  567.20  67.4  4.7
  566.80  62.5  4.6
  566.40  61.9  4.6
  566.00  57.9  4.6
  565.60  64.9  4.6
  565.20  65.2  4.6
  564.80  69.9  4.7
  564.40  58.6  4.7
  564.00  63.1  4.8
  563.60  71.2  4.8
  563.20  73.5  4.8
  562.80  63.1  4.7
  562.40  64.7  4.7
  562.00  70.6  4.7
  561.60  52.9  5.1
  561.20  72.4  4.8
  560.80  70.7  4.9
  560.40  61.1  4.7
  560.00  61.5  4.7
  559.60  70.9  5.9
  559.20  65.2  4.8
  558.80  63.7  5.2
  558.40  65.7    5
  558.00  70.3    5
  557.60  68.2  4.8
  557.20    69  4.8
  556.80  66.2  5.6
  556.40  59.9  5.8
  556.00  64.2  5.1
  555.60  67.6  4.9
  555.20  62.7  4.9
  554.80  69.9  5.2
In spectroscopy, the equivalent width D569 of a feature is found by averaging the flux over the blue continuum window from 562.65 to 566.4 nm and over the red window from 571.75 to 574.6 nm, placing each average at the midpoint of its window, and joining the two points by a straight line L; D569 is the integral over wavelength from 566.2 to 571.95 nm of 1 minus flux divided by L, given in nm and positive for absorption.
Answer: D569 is 0.18 nm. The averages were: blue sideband 65.1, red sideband 70.8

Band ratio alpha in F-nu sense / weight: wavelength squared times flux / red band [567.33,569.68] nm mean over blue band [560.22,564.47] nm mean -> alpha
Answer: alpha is 1.06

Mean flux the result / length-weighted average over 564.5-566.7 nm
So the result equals 63.7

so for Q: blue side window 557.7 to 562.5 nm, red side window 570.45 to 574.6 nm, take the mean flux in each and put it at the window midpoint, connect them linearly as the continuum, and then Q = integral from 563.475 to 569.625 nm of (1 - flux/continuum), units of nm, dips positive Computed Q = 0.15 nm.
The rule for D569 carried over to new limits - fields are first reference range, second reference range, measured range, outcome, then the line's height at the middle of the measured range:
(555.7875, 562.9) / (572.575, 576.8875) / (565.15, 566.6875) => 0.093 nm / 66.2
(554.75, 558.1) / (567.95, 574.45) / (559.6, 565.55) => 0.103 nm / 66.9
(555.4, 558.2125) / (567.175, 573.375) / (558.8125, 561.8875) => 0.083 nm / 66.8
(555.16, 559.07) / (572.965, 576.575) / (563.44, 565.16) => 0.022 nm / 66.4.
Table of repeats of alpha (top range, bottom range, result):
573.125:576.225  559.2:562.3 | 1.08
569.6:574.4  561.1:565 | 1.07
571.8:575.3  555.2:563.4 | 1.13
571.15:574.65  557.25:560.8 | 1.10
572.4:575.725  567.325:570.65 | 1.05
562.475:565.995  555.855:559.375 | 1.02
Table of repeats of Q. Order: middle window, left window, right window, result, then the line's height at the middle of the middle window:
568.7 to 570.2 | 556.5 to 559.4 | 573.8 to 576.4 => 0.03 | 66.3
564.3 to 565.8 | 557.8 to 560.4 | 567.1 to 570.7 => 0.04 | 67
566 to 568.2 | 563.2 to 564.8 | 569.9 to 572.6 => 0.04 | 66.5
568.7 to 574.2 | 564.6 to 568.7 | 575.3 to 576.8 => -0.41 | 63.1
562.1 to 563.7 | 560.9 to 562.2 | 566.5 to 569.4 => -0.05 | 66.1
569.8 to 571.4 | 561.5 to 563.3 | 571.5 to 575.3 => 0.13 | 69.3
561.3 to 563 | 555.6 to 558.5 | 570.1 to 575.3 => 0.10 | 67.2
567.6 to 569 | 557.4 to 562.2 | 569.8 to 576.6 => -0.04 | 66.6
